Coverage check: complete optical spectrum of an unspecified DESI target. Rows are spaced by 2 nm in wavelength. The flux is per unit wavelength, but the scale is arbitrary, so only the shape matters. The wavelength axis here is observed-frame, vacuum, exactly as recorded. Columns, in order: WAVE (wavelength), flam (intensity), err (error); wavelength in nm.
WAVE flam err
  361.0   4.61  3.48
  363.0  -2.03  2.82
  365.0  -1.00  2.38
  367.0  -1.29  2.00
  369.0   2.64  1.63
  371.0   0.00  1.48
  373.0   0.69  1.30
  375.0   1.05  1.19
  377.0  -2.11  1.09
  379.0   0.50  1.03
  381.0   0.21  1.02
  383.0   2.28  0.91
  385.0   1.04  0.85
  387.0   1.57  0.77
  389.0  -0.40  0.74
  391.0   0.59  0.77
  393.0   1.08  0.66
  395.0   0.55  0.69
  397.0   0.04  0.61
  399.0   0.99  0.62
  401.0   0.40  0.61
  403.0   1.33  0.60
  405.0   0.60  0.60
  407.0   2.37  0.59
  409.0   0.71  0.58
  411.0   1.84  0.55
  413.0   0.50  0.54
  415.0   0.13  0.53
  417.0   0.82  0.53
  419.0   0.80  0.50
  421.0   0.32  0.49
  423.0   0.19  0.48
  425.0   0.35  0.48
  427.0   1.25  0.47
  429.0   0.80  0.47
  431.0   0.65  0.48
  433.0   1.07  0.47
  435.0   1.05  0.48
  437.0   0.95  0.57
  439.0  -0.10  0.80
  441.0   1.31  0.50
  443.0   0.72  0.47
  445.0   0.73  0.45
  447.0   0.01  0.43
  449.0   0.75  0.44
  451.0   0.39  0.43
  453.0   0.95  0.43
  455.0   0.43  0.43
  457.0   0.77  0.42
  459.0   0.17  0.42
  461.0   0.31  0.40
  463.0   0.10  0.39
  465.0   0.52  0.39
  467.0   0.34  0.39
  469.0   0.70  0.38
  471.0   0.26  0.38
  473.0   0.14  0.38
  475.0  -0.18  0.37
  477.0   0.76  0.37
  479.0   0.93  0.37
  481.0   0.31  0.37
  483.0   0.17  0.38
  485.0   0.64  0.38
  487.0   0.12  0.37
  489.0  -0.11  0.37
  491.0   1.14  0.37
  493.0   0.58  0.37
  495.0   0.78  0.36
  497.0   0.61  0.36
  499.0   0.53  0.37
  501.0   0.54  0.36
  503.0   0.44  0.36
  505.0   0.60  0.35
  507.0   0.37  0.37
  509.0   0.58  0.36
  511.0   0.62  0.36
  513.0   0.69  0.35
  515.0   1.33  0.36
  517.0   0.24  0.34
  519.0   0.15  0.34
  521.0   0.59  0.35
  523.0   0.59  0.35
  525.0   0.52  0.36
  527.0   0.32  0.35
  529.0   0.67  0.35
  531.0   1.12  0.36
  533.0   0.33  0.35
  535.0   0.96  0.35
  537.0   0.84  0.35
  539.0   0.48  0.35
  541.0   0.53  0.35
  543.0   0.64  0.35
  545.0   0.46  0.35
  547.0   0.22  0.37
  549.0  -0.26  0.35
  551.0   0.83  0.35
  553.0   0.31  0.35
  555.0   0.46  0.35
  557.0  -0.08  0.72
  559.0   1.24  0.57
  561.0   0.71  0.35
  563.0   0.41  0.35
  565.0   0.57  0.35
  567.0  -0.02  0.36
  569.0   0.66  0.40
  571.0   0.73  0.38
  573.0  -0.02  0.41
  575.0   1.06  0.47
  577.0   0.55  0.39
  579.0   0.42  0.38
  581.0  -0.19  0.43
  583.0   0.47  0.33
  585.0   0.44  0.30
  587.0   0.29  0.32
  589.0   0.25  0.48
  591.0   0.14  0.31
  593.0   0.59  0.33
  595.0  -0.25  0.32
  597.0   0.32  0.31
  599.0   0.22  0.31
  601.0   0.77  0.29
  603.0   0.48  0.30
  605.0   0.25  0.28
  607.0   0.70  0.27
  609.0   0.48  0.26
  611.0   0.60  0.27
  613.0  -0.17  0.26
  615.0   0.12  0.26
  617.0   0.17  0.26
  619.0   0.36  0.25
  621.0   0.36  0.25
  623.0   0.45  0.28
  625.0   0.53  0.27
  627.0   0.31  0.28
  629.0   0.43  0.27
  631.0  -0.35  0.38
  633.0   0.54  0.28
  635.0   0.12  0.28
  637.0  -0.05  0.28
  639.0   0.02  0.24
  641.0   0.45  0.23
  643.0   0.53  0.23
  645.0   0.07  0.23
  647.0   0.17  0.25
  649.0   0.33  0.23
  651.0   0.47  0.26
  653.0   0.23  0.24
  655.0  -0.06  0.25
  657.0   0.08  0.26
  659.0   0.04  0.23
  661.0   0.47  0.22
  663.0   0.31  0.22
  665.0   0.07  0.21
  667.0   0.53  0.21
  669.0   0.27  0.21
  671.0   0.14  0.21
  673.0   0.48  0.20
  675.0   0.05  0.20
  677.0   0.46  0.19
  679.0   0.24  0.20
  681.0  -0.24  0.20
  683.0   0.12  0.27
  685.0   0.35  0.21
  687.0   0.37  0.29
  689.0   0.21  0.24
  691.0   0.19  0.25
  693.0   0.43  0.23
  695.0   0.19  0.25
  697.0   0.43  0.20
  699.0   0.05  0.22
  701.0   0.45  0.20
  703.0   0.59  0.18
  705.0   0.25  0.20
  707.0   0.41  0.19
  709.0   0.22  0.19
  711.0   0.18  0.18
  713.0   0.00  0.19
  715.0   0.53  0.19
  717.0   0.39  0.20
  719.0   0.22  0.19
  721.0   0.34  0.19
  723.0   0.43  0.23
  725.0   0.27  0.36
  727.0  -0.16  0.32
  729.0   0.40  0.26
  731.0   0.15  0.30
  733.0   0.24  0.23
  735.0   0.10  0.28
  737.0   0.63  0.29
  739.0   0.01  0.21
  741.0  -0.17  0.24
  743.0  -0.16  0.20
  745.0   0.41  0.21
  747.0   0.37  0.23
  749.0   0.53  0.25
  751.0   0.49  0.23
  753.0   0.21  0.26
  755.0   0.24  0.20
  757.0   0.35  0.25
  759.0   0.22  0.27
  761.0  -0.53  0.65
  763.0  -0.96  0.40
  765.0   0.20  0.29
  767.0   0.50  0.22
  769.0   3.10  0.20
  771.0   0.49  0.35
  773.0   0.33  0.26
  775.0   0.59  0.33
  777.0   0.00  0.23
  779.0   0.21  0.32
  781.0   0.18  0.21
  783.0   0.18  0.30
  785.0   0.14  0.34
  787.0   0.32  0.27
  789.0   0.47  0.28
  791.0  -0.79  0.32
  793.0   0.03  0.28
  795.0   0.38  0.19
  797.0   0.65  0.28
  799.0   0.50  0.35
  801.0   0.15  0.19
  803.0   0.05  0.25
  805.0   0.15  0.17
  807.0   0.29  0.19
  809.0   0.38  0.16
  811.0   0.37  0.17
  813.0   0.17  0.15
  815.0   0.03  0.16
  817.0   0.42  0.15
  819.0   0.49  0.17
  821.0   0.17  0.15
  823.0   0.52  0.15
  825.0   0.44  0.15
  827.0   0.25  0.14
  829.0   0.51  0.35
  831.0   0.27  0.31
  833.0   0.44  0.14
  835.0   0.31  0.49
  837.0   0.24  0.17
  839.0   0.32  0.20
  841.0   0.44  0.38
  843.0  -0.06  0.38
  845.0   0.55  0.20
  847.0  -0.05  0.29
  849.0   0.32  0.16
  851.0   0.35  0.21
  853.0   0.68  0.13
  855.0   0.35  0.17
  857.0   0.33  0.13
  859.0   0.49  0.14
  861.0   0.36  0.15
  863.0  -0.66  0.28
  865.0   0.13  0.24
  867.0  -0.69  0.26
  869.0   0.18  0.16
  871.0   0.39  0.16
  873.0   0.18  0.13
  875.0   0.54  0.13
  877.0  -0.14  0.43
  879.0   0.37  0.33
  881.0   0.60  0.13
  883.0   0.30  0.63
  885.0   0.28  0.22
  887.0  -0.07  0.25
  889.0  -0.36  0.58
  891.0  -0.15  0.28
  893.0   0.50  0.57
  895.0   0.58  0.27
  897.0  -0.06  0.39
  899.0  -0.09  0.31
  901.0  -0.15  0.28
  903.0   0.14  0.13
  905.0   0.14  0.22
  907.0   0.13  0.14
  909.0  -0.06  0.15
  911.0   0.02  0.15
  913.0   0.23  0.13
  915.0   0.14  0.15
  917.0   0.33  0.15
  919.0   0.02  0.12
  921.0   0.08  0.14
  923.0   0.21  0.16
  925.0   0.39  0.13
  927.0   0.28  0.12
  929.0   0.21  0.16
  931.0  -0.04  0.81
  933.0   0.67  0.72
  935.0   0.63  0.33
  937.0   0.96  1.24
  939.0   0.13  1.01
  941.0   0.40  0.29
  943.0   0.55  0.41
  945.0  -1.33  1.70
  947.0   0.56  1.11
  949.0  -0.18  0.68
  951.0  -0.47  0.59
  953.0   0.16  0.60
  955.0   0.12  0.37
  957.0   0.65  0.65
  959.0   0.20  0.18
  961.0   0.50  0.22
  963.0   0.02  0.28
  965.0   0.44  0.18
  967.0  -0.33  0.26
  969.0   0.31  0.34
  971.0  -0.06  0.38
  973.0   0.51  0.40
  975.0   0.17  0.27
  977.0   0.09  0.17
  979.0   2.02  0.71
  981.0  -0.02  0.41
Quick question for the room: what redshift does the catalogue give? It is 1.061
